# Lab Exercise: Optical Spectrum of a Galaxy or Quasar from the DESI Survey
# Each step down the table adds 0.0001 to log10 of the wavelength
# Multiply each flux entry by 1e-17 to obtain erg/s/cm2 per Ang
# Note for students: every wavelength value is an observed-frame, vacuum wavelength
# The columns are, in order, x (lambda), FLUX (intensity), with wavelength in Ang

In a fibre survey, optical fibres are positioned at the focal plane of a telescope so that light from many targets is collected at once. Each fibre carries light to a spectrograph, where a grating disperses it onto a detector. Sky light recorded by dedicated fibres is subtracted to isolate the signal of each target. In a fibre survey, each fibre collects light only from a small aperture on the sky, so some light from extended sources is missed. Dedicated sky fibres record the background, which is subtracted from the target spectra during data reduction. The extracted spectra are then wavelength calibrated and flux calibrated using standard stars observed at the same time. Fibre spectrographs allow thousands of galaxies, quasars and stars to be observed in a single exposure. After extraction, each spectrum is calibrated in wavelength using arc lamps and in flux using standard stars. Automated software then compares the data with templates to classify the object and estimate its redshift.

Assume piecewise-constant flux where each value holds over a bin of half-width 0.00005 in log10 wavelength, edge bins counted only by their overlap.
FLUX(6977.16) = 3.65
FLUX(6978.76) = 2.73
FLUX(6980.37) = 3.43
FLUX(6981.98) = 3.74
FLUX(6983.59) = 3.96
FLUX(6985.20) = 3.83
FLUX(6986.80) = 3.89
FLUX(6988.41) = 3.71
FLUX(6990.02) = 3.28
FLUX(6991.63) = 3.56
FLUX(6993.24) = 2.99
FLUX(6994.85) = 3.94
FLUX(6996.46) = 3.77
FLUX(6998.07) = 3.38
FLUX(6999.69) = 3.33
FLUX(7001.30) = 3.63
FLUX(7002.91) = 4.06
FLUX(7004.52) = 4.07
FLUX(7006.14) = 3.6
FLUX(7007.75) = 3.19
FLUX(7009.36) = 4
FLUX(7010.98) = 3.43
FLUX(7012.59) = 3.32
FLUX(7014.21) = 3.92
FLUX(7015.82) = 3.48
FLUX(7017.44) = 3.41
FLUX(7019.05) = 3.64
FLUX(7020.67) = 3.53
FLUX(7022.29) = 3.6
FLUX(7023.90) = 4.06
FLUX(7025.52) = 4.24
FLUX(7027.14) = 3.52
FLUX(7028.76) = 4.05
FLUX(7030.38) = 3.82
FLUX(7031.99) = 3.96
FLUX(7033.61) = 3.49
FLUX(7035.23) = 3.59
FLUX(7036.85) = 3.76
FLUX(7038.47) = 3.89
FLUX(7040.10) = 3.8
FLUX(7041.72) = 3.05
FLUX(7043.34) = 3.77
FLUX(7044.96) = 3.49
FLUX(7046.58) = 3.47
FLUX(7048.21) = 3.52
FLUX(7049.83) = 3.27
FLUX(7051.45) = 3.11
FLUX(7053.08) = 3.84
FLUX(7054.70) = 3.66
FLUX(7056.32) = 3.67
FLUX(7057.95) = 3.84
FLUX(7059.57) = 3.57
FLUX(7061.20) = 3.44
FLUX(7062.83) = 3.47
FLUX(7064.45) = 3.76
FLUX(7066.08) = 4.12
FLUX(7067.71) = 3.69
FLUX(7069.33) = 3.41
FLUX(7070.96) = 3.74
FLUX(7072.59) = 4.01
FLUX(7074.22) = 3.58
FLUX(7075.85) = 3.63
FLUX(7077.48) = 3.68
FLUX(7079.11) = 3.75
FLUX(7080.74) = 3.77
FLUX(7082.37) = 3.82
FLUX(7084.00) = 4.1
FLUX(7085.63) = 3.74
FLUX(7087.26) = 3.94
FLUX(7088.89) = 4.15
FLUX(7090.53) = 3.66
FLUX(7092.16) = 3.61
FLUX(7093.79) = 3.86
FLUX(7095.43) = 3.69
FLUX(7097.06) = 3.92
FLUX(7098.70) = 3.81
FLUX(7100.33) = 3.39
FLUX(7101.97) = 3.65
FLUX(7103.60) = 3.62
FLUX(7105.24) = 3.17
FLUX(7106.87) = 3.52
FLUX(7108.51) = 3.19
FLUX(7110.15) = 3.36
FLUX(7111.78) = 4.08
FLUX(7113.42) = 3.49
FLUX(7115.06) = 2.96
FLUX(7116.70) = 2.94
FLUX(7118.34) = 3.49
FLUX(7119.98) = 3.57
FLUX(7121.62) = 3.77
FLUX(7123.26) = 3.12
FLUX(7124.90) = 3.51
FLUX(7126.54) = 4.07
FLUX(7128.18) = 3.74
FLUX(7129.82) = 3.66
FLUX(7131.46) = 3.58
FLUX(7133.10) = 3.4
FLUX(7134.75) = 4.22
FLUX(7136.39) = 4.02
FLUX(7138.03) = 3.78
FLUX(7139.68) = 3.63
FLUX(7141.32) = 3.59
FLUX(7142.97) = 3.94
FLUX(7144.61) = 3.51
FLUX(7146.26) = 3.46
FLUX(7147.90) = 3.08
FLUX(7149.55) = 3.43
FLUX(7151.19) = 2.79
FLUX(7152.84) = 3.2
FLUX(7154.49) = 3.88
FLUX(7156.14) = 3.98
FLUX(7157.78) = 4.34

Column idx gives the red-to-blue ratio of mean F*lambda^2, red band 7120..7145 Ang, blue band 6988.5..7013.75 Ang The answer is 1.07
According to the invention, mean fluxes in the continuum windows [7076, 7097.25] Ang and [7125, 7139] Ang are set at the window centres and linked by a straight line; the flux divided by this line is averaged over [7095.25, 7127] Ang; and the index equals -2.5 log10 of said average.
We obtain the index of 0.09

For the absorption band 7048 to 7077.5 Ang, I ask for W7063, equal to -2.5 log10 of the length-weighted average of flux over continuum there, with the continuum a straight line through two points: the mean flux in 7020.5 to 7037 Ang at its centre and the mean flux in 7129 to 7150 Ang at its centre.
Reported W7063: 0.03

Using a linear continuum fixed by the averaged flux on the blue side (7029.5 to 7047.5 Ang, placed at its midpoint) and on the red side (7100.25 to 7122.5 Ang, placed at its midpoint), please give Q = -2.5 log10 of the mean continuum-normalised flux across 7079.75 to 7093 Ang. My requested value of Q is -0.10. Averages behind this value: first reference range 3.64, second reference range 3.44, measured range 3.85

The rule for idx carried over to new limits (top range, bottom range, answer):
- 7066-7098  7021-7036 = 1.01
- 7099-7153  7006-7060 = 0.99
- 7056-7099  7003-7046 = 1.03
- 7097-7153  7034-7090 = 0.98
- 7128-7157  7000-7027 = 1.01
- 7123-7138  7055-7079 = 1.03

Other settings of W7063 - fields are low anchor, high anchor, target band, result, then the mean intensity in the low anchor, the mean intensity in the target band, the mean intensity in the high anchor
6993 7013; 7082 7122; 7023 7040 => -0.06 mag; 3.62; 3.83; 3.62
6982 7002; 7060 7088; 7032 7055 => 0.04 mag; 3.61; 3.56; 3.74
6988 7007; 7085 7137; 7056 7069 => -0.02 mag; 3.61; 3.69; 3.62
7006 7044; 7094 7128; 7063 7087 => -0.05 mag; 3.67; 3.77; 3.53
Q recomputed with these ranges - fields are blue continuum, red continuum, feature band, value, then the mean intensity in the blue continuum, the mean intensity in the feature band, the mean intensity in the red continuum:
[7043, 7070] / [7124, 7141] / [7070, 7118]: 0.01 mag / 3.59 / 3.65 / 3.75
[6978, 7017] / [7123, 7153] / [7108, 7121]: 0.06 mag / 3.59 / 3.39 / 3.58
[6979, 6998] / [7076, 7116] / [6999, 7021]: 0.00 mag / 3.61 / 3.62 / 3.66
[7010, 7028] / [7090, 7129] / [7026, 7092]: -0.03 mag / 3.65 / 3.69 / 3.55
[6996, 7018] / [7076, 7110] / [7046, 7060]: 0.03 mag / 3.61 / 3.55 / 3.69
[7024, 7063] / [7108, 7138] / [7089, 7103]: -0.04 mag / 3.65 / 3.72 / 3.58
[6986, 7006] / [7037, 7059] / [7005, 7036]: -0.02 mag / 3.63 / 3.68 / 3.57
